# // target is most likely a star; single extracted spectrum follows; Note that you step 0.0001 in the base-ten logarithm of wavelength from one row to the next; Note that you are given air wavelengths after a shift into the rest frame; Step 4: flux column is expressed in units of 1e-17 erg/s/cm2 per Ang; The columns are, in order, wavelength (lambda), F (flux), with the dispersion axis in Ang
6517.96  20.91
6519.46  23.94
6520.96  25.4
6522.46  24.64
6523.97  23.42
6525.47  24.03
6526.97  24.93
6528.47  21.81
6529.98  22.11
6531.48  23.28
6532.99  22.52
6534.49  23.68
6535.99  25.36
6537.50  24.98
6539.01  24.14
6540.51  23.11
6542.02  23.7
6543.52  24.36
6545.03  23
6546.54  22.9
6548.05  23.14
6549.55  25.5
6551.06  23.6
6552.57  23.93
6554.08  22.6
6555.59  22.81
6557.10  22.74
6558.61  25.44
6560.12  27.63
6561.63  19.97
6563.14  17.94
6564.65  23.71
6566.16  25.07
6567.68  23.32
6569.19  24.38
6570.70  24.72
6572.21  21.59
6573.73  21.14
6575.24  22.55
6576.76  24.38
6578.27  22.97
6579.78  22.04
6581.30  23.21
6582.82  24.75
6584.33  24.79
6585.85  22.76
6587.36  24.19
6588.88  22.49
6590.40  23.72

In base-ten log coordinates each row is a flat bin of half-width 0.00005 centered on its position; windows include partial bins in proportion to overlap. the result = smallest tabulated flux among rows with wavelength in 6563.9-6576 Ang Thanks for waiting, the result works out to 21.14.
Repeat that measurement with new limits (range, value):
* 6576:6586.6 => 22.04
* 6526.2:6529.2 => 21.81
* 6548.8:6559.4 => 22.6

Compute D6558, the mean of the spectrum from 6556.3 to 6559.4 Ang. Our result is 24.1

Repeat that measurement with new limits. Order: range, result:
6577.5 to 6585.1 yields 23.6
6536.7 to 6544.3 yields 24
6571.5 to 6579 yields 22.5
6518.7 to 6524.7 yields 24.3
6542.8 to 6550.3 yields 23.8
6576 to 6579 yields 23.7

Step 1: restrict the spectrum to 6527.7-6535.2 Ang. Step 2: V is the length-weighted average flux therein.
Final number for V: 22.7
